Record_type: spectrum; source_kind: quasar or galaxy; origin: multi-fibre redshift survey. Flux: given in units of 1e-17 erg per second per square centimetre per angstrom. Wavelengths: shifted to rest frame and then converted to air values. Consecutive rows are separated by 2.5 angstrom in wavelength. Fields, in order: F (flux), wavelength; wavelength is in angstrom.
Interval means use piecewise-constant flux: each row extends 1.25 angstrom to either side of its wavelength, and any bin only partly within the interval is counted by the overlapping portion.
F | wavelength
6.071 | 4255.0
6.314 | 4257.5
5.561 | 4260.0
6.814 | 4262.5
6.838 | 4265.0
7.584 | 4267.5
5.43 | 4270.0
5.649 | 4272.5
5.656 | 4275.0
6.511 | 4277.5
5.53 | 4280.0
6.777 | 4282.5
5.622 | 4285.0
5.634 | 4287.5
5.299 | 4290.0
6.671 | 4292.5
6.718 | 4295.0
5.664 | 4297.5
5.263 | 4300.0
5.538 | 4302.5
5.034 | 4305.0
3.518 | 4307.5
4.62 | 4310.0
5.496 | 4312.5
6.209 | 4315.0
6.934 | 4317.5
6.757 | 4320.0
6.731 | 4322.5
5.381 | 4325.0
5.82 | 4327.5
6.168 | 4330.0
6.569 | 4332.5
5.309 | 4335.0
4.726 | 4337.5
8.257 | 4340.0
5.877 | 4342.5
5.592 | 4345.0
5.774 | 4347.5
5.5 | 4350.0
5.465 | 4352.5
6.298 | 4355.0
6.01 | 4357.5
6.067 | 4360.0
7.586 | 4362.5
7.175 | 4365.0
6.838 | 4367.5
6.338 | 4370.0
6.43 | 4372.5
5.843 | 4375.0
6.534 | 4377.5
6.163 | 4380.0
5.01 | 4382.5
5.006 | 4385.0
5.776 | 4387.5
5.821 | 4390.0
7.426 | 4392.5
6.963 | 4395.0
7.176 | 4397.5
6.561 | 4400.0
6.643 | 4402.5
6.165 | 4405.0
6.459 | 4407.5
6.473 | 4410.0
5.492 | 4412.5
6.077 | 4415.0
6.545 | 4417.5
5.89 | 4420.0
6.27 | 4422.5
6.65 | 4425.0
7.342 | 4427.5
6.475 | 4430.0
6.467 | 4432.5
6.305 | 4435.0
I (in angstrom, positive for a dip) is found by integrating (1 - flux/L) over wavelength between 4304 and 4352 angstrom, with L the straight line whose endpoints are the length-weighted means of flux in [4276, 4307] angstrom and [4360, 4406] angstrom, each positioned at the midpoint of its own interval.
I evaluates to 1.9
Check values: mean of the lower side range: 5.8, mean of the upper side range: 6.41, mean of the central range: 5.8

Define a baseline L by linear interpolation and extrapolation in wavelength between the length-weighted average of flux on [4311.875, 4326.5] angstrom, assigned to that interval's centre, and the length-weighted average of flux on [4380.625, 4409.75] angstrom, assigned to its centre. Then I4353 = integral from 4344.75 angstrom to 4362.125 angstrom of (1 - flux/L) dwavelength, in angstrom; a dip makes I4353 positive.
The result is 1.0 angstrom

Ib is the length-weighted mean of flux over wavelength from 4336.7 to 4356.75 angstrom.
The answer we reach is 5.97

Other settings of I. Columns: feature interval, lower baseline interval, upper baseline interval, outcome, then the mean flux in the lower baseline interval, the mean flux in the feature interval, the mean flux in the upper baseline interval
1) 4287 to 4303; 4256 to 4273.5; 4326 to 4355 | 0.8 angstrom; 6.32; 5.85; 5.93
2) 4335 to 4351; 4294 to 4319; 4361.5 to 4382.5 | 0.4 angstrom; 5.5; 5.91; 6.51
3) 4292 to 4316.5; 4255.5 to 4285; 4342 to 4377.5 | 3.0 angstrom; 6.21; 5.45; 6.22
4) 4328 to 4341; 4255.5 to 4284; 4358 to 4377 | 0.6 angstrom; 6.23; 6.14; 6.58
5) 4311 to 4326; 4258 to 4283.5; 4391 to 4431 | 0.2 angstrom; 6.23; 6.24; 6.53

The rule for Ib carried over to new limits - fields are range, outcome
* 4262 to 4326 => 5.91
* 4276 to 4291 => 5.9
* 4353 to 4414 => 6.33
